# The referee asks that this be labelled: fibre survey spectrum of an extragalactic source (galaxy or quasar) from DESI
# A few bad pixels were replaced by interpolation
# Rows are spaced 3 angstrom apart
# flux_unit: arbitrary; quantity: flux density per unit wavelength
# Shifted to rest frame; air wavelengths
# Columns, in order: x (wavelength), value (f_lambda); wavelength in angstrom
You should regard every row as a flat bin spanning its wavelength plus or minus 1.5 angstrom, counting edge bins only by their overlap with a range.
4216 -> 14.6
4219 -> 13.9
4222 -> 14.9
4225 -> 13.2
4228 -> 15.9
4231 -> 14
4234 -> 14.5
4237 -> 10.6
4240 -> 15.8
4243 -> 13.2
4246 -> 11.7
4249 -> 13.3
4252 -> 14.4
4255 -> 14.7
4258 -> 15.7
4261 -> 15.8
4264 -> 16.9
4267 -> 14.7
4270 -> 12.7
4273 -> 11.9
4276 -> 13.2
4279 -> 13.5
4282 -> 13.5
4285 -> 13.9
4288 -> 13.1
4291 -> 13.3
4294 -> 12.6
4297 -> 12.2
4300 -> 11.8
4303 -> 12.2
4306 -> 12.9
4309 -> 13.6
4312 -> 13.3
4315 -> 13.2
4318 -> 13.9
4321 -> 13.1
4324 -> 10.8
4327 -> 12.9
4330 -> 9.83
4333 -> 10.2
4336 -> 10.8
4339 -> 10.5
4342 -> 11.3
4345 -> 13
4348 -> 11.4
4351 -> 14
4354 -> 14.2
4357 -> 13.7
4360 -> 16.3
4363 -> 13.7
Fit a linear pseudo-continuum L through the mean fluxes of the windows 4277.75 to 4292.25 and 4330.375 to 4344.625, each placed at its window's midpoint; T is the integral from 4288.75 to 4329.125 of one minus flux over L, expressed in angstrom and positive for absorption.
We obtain -1.6 angstrom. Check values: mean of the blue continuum 13.5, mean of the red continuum 10.8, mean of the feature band 12.7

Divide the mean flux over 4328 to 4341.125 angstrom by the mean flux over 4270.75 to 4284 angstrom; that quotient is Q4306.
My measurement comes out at 0.8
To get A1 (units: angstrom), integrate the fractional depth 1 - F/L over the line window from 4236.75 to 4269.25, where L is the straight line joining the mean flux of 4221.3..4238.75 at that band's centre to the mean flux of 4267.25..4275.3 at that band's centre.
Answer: -2.8 angstrom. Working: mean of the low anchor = 13.8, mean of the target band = 14.4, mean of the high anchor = 12.8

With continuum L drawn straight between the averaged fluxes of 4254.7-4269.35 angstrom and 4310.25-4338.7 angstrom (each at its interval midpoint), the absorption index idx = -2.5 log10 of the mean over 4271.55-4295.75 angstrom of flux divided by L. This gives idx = 0.09 mag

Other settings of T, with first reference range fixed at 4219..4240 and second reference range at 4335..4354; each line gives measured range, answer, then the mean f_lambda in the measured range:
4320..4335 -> 1.3 angstrom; 11.3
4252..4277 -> -2.0 angstrom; 14.5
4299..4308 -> 0.2 angstrom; 12.4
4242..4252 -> 0.5 angstrom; 13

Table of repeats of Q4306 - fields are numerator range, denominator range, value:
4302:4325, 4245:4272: 0.90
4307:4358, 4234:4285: 0.89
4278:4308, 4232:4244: 0.95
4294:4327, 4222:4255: 0.92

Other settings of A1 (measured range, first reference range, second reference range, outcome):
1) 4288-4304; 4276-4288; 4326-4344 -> 0.4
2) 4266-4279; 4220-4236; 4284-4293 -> 0.5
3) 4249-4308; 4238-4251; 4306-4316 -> -1.1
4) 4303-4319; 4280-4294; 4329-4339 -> -2.0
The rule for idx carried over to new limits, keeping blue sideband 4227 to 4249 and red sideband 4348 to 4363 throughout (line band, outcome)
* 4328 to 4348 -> 0.27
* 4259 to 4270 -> -0.12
